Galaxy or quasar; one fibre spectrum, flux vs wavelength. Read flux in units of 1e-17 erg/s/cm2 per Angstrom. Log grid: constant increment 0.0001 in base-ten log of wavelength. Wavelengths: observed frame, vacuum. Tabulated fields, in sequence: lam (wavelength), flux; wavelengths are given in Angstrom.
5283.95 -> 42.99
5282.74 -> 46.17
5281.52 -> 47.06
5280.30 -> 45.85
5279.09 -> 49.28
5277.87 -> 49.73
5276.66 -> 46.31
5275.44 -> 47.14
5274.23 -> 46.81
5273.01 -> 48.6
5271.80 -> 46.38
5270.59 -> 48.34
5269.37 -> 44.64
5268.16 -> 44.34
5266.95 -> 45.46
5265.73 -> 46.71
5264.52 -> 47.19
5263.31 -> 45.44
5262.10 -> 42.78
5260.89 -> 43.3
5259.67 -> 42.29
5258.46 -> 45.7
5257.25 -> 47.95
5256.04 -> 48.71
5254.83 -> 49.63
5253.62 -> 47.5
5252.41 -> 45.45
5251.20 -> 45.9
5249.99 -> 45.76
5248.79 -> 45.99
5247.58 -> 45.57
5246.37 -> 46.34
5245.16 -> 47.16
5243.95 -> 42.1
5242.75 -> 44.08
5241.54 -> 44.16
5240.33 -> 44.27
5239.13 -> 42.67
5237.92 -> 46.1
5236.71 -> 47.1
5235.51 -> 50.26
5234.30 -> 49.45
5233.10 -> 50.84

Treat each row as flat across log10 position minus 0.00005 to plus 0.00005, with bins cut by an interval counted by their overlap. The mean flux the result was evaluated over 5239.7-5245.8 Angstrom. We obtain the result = 44.4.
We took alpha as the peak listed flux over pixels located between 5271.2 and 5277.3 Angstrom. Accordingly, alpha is 48.6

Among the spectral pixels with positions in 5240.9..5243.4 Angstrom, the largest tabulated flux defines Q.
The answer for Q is 44.16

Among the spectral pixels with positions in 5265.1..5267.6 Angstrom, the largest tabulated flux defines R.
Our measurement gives 46.71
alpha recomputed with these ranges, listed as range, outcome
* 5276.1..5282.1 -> 49.73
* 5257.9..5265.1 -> 47.19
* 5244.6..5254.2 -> 47.5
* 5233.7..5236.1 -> 50.26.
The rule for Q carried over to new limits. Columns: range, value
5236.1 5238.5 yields 47.1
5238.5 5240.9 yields 44.27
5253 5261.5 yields 49.63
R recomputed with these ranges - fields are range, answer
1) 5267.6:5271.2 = 48.34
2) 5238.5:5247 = 47.16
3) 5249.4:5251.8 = 45.9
